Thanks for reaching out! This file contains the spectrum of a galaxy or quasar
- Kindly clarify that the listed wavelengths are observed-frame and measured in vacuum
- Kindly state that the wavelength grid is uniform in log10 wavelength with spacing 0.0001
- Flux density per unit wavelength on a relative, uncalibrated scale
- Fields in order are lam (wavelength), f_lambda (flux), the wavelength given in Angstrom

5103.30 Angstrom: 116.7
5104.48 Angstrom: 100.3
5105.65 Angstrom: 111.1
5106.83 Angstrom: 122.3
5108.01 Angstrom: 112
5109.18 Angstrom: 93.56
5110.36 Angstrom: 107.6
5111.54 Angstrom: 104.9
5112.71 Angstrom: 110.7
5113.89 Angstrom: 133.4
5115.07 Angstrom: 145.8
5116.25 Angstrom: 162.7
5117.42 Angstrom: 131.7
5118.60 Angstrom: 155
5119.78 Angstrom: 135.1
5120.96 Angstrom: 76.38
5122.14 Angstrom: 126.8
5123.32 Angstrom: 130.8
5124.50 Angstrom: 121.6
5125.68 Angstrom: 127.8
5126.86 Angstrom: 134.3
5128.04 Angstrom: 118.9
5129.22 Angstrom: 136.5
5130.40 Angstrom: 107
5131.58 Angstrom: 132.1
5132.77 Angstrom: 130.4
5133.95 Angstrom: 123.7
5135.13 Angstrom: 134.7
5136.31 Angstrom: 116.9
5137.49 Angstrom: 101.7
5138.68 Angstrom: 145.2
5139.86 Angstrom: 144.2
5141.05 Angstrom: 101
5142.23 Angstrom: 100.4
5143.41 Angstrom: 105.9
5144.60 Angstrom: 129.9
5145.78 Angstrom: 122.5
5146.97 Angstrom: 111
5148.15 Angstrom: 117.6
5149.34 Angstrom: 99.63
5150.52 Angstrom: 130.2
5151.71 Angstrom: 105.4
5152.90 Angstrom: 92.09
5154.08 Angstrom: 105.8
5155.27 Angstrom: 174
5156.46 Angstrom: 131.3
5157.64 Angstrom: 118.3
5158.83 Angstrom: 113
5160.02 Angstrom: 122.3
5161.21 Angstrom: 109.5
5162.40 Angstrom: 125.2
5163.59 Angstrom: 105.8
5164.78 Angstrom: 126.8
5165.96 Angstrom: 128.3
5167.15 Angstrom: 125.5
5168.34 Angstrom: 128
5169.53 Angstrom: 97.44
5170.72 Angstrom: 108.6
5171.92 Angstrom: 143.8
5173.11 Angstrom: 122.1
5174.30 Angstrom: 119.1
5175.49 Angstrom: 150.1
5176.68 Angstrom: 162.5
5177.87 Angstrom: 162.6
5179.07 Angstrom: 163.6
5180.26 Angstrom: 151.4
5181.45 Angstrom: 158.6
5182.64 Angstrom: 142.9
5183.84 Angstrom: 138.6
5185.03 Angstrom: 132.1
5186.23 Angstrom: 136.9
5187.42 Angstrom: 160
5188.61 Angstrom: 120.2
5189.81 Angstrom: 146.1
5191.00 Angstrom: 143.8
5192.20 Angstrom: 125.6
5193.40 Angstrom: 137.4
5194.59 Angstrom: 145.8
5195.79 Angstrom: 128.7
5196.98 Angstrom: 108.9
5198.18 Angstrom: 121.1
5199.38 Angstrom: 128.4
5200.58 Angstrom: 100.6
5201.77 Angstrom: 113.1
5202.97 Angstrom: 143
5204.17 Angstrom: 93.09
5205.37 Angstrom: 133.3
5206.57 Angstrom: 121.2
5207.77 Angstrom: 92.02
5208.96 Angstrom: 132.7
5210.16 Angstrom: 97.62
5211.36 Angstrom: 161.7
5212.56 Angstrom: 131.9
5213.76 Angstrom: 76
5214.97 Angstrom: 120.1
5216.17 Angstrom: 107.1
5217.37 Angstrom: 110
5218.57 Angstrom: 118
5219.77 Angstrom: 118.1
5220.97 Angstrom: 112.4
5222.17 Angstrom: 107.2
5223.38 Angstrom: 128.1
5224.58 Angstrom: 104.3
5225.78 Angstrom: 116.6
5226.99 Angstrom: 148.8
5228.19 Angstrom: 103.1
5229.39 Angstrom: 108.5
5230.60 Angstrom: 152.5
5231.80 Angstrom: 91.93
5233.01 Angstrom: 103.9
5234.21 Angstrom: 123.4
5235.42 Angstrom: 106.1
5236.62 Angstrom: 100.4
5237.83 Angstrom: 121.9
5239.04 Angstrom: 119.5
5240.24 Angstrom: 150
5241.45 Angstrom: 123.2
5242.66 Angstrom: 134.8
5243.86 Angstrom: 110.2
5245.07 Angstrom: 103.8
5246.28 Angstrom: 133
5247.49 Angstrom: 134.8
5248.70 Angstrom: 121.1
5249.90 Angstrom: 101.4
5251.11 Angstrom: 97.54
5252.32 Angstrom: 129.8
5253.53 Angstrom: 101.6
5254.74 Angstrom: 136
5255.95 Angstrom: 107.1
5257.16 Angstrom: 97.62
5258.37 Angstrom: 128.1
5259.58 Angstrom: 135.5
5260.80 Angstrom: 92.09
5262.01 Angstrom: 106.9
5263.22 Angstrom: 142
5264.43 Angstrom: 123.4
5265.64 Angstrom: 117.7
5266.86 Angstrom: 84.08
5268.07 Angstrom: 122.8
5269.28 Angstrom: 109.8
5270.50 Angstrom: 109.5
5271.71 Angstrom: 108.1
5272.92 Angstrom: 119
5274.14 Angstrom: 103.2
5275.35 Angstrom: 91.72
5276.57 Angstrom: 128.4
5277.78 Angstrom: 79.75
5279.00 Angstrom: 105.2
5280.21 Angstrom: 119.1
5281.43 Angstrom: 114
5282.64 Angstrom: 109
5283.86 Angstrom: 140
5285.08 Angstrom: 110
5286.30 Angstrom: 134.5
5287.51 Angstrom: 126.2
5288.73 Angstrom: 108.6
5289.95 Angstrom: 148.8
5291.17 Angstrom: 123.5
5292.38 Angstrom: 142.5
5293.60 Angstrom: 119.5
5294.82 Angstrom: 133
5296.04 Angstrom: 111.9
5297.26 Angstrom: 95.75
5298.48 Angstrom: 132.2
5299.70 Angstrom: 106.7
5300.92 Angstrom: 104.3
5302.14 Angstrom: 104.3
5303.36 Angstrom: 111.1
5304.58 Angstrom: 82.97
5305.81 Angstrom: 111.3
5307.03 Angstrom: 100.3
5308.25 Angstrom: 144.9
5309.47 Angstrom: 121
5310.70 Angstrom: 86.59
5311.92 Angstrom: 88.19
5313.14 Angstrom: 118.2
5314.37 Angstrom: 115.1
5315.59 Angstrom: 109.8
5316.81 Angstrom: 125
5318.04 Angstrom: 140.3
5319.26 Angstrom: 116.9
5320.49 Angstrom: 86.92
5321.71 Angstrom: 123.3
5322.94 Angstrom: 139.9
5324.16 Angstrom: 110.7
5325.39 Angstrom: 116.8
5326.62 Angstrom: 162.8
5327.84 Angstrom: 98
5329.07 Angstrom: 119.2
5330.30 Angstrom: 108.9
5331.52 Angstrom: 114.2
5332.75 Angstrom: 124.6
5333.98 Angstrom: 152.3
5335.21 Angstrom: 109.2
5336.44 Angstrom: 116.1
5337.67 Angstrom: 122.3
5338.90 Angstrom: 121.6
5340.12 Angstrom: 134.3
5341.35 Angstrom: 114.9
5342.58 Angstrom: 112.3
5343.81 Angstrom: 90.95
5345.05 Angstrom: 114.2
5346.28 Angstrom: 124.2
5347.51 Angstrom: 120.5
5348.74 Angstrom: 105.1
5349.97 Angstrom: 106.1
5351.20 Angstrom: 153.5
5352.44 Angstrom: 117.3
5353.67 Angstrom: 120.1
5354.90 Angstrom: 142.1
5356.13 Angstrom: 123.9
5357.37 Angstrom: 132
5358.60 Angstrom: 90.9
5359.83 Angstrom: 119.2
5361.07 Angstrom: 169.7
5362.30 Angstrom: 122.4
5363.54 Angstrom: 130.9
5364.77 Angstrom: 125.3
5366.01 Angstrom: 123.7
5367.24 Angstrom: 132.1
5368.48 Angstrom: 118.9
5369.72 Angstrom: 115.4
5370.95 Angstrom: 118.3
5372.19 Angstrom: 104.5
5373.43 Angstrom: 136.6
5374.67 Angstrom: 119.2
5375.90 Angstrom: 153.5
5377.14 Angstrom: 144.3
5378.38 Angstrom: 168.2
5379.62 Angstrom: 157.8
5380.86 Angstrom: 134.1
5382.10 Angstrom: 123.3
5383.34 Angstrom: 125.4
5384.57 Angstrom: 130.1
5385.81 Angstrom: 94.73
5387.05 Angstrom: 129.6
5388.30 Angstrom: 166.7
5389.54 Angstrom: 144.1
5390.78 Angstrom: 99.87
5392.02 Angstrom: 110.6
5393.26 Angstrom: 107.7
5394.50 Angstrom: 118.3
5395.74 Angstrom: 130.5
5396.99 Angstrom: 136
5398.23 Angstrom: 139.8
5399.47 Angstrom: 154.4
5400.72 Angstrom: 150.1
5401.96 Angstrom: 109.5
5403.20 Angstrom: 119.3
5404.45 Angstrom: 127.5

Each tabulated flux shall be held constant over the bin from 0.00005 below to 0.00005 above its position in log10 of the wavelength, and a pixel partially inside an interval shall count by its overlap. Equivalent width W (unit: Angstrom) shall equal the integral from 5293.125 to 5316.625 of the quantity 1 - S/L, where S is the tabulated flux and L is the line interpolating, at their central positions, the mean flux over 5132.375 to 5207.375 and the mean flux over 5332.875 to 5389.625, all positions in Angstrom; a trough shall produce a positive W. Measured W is 3.0 Angstrom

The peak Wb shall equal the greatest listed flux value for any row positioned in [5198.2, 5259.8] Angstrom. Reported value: 161.7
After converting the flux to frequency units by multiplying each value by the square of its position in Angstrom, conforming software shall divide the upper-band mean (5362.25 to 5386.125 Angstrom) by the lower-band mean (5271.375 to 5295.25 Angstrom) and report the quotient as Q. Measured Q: 1.13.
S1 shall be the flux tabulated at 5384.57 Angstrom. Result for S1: 130.1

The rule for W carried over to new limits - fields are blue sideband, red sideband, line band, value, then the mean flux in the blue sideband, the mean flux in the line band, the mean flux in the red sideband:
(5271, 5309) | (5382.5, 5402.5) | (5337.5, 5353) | 0.5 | 115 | 118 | 128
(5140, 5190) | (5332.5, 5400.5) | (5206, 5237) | 2.9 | 127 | 115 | 127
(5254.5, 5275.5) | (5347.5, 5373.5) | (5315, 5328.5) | -0.2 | 113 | 121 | 124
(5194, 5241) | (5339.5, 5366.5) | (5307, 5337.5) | 0.8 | 118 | 118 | 122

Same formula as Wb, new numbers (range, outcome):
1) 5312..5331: 162.8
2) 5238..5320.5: 150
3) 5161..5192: 163.6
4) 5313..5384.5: 169.7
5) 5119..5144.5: 145.2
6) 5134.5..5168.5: 174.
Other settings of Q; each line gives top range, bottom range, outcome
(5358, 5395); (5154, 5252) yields 1.10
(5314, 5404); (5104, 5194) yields 1.07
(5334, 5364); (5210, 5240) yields 1.10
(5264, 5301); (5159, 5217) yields 0.94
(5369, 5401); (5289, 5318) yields 1.17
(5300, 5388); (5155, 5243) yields 1.02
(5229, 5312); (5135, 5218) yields 0.96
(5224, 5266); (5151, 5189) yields 0.93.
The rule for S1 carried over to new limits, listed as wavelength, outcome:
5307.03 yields 100.3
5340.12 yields 134.3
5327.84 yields 98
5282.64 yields 109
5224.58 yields 104.3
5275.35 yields 91.72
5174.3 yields 119.1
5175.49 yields 150.1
